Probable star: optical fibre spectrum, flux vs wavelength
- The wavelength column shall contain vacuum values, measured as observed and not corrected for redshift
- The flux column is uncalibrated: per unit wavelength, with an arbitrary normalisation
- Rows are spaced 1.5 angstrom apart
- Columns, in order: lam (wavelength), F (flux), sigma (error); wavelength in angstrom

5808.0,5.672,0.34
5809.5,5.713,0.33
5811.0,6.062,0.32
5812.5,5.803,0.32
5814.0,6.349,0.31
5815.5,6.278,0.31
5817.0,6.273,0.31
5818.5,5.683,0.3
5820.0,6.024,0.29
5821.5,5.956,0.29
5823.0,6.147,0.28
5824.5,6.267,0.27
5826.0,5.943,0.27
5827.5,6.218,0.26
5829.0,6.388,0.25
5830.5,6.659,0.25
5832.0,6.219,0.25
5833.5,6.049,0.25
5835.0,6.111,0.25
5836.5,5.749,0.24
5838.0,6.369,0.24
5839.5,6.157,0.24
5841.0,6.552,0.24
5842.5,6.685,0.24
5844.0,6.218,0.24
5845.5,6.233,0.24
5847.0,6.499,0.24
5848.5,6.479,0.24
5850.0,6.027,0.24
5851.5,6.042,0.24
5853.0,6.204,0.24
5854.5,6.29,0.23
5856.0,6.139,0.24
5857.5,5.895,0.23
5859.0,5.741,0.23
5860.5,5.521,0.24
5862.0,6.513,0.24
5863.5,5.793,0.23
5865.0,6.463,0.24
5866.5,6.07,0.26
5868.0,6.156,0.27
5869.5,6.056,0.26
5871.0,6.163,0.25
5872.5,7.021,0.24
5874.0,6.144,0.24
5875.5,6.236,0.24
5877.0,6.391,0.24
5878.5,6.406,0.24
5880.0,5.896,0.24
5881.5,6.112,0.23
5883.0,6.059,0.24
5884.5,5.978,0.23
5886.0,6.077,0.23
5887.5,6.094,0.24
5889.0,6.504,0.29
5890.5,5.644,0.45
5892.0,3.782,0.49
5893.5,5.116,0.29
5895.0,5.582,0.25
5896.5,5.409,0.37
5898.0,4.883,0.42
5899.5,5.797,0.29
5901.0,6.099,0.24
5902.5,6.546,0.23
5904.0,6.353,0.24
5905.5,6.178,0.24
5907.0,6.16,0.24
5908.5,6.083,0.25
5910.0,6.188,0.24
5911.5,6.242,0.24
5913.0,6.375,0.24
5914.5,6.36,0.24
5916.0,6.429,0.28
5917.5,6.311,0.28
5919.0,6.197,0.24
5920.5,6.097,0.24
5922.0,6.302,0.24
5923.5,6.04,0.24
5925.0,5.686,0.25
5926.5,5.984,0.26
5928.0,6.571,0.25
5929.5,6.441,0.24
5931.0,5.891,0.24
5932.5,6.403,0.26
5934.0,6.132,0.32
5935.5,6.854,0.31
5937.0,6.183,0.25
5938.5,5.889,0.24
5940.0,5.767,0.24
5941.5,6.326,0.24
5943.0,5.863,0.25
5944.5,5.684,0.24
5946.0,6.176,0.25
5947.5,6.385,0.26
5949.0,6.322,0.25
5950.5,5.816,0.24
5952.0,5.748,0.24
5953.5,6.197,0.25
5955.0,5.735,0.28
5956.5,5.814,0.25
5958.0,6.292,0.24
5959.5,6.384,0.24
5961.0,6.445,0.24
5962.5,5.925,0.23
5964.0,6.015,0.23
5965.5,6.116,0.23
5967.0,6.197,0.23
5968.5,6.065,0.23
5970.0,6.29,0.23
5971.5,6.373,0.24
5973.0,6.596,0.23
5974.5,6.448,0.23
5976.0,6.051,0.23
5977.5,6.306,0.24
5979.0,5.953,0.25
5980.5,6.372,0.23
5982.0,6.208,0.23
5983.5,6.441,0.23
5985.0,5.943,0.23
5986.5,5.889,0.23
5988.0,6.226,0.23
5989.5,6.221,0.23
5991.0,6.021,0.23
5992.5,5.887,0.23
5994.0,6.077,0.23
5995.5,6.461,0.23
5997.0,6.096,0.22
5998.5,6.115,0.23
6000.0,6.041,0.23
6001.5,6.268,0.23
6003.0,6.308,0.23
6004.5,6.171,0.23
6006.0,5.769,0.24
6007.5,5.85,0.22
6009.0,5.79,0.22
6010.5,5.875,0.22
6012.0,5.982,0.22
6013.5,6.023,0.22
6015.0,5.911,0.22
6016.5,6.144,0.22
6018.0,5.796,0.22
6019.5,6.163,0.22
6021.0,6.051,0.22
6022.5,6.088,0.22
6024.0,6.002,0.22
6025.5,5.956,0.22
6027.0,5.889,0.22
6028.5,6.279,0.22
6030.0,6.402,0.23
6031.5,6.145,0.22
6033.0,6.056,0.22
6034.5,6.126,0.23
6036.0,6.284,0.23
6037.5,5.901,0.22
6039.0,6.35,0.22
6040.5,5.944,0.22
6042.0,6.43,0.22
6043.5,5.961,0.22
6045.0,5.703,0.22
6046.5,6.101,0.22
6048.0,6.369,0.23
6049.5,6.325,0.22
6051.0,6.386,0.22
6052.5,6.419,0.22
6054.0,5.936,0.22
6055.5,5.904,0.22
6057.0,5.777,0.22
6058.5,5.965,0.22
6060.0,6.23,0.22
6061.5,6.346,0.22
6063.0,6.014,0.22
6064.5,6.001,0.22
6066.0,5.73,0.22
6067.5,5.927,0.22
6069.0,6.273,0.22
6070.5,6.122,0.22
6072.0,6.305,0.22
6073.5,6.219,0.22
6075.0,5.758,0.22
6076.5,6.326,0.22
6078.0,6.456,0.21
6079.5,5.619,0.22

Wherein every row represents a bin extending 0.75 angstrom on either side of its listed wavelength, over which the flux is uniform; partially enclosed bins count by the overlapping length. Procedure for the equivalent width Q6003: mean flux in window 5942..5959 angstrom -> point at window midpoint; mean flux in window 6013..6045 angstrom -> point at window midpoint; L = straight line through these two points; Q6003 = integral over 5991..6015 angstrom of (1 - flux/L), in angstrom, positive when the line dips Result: 0.1 angstrom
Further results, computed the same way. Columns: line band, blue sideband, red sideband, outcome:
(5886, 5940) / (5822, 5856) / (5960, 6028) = 1.4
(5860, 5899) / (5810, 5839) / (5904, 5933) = 1.6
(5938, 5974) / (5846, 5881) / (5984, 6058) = 0.1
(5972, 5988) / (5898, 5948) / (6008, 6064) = -0.3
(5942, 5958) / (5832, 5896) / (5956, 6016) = 0.3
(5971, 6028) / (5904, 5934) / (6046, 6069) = 0.4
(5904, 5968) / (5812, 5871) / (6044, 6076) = -0.2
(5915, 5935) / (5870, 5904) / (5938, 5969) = -0.7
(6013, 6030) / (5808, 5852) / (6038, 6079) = 0.2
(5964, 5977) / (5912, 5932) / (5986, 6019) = -0.3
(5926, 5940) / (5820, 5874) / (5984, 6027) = -0.3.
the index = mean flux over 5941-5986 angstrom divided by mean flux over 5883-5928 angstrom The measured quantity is 1.03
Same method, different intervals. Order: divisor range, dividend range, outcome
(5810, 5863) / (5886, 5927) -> 0.96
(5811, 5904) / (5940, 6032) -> 1.01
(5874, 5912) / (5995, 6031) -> 1.02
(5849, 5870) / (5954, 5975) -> 1.02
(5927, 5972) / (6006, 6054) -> 0.99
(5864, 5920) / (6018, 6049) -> 1.01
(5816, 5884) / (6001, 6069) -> 0.98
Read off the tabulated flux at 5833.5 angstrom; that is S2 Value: 6.049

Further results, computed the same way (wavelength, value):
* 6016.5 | 6.144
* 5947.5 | 6.385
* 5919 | 6.197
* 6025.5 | 5.956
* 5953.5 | 6.197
